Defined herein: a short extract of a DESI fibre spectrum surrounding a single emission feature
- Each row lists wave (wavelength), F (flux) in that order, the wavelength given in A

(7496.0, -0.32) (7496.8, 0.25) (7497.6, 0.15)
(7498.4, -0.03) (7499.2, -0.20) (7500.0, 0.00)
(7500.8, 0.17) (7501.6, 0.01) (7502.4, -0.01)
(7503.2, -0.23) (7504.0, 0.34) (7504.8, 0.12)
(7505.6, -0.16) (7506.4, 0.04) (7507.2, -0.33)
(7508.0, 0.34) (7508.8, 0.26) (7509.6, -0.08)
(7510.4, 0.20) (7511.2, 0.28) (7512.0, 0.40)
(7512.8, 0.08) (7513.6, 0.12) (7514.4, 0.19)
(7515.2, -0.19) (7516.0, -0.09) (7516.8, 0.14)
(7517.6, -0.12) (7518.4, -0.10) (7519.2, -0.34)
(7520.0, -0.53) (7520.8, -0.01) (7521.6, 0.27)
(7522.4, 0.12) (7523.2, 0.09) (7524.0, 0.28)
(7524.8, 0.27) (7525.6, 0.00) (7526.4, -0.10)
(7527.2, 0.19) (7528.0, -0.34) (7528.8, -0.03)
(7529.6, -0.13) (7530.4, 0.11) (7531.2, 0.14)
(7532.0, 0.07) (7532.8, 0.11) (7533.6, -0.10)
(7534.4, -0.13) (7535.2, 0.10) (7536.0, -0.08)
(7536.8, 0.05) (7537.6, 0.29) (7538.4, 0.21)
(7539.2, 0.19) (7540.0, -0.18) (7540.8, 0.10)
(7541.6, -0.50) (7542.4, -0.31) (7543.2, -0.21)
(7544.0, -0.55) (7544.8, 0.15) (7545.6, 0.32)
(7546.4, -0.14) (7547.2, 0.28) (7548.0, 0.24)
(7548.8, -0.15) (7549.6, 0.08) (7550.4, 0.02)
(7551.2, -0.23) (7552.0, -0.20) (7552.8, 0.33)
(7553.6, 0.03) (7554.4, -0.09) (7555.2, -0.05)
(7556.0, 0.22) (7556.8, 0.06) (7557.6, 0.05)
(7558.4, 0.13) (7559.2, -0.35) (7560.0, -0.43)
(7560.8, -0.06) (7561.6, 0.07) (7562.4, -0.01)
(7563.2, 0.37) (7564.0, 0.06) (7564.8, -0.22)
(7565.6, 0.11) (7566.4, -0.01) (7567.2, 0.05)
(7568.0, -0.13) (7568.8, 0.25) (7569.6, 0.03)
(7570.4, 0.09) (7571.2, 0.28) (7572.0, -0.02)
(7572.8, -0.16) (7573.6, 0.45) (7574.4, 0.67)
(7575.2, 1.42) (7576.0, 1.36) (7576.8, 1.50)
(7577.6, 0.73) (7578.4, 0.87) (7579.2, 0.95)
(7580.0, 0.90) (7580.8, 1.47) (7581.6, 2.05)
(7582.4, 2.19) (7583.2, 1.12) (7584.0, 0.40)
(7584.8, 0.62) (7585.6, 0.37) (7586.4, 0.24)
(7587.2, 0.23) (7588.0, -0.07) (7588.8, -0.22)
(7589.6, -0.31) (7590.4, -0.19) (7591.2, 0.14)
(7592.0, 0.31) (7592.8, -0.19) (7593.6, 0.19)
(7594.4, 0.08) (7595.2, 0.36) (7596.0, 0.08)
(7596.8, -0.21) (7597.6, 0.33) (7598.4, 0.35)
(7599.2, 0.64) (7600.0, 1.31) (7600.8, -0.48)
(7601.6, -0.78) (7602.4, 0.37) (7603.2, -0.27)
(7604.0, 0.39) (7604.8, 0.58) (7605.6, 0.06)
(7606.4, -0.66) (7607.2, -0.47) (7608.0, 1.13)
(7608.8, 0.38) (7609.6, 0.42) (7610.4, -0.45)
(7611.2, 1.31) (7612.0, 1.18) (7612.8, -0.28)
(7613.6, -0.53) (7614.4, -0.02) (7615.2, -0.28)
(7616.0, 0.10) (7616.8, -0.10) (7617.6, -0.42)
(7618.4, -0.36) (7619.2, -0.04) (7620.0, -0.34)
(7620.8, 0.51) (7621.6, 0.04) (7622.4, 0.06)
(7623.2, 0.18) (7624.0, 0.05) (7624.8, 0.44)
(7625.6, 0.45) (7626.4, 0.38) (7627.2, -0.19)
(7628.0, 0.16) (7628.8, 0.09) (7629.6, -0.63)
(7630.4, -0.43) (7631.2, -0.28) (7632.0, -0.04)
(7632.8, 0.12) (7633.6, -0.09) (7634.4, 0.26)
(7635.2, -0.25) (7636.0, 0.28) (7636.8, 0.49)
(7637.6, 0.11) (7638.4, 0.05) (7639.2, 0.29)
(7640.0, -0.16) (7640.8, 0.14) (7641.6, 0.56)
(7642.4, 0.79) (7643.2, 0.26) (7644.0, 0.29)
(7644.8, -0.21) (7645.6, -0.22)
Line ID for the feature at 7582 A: [O II] 3727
